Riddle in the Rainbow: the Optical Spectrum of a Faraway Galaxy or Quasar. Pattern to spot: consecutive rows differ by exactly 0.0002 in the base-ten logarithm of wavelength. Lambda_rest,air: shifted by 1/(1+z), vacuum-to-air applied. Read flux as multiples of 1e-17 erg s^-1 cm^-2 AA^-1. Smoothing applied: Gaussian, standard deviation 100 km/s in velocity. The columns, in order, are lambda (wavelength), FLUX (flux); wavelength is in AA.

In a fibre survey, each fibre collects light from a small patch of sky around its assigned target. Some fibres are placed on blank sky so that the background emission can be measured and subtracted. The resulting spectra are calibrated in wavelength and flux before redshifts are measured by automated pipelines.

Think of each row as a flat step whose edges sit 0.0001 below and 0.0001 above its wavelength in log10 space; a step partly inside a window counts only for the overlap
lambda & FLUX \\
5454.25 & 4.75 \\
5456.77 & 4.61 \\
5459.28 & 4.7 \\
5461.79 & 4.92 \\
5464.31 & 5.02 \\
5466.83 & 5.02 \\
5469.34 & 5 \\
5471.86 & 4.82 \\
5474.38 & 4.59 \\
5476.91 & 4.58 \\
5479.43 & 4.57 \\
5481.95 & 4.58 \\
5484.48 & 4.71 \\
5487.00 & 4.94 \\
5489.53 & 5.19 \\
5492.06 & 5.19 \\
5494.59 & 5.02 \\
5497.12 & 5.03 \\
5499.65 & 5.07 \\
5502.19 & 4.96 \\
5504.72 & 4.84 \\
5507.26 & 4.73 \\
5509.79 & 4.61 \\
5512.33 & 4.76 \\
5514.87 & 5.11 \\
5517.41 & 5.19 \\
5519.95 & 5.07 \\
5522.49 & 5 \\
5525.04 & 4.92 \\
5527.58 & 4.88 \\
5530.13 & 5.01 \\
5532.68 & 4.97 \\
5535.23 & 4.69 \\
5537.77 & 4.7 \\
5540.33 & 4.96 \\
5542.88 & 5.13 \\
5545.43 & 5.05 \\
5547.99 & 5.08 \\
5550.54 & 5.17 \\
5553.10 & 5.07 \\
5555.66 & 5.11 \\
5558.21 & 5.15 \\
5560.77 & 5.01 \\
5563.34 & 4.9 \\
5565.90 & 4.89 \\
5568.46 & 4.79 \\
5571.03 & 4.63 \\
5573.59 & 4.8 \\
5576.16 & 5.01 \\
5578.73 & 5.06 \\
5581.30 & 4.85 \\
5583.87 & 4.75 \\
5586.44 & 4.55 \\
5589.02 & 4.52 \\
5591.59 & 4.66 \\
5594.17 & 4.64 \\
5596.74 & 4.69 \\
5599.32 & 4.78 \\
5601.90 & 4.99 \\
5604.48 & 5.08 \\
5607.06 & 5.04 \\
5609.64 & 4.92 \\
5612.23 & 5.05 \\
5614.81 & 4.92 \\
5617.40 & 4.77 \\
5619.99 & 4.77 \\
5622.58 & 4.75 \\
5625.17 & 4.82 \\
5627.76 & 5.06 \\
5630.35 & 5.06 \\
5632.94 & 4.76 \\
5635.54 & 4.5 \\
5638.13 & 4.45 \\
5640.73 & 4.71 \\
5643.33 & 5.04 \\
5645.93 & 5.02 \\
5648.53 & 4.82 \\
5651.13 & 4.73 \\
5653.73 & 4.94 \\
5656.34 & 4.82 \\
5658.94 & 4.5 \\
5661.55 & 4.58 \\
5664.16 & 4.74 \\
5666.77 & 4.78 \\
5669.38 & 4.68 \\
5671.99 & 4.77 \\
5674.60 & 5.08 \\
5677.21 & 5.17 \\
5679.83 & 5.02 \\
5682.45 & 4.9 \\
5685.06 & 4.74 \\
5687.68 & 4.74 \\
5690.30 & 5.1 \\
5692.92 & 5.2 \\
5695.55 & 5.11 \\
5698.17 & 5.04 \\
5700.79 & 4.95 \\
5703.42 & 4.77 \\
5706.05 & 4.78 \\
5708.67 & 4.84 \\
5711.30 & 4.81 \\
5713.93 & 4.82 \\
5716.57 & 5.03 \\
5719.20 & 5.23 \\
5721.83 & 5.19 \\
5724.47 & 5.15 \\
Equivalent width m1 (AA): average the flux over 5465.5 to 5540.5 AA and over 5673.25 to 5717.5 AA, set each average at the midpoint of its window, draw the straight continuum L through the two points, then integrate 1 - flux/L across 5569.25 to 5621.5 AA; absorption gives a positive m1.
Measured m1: 1.0 AA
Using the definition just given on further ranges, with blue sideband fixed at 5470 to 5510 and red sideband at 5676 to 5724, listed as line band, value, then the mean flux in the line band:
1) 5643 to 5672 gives 0.99 AA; 4.78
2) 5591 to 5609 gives 0.23 AA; 4.85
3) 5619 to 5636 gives 0.33 AA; 4.83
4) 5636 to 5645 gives 0.39 AA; 4.72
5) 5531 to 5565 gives -0.81 AA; 5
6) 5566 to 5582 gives 0.12 AA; 4.86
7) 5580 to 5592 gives 0.58 AA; 4.67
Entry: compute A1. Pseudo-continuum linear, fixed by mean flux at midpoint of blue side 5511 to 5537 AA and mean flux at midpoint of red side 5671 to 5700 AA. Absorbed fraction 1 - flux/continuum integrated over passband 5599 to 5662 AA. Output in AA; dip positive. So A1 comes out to 1.76 AA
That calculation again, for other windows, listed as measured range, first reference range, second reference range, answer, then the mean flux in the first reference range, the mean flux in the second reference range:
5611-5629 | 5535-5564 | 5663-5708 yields 0.3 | 5.02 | 4.92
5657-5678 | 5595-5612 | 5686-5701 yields 0.9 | 4.92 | 5.02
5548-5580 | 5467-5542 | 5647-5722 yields -0.5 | 4.89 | 4.89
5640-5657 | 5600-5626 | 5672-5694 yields 0.2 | 4.91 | 4.98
